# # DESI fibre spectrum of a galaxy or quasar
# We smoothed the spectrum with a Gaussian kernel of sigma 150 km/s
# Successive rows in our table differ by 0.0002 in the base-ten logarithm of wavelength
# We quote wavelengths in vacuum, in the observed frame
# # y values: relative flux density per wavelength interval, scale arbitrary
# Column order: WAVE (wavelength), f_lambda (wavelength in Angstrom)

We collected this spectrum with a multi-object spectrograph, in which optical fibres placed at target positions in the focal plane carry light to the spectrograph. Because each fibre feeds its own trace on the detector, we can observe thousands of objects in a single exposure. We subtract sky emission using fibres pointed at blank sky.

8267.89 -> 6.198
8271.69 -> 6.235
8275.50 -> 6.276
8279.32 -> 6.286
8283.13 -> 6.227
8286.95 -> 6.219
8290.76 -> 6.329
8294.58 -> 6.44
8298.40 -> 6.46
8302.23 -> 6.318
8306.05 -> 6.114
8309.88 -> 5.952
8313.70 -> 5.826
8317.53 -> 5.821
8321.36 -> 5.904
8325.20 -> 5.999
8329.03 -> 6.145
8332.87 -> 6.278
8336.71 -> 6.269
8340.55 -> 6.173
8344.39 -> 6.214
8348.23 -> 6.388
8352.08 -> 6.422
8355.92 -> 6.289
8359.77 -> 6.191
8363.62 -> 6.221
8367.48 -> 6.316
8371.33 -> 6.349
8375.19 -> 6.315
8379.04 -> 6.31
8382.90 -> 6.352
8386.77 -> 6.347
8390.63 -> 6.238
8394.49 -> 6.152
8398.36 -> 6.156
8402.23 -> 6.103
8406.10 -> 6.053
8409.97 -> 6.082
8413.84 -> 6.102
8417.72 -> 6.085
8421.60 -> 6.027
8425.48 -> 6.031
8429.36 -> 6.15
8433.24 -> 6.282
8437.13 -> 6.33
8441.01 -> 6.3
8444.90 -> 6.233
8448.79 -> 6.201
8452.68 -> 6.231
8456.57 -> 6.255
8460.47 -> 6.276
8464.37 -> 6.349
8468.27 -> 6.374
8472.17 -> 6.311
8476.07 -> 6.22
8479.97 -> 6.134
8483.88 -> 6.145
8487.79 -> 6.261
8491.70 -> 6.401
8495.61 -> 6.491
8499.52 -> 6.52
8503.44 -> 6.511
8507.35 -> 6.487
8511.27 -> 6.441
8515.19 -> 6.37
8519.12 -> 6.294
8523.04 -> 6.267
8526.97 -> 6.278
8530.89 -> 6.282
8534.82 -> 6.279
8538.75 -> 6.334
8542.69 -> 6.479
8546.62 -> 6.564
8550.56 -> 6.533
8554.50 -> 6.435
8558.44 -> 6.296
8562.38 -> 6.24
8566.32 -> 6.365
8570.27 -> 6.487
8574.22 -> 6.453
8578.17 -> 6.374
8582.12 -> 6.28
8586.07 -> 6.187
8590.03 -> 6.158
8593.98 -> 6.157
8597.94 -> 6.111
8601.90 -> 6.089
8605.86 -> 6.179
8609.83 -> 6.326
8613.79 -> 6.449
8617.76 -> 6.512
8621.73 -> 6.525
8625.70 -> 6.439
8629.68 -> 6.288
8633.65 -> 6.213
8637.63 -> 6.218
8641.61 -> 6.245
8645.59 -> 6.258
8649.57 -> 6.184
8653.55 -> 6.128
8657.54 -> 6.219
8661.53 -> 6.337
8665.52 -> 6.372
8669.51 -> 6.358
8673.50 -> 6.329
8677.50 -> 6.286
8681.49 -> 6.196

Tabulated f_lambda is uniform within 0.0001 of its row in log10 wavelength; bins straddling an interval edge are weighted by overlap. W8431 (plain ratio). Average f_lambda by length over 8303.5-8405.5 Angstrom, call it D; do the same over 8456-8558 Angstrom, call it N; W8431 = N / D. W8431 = 1.03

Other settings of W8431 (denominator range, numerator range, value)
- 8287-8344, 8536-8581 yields 1.04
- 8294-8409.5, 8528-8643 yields 1.02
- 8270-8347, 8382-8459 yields 1.00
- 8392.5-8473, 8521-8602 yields 1.02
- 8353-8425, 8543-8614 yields 1.02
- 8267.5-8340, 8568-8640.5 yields 1.02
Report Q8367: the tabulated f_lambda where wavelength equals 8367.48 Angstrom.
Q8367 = 6.316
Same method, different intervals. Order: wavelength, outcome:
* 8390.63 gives 6.238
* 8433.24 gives 6.282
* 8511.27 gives 6.441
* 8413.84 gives 6.102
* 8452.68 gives 6.231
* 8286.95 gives 6.219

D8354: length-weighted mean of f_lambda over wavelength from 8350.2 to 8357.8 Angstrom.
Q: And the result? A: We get 6.36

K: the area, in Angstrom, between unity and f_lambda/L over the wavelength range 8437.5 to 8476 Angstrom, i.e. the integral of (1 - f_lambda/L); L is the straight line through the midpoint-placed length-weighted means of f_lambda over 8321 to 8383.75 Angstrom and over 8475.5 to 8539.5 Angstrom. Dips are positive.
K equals 0.2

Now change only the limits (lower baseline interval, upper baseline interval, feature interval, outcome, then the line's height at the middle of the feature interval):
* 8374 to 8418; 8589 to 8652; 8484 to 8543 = -1.3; 6.24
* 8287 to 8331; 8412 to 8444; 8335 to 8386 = -1.3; 6.14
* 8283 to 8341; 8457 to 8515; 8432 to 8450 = 0.1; 6.3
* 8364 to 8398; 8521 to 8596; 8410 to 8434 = 0.7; 6.3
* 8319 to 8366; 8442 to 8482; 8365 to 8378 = -0.2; 6.22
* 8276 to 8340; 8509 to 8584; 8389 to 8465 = 1.1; 6.27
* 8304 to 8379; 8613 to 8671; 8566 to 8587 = -0.3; 6.28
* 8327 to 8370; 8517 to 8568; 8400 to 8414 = 0.5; 6.29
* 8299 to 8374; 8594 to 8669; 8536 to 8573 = -0.9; 6.25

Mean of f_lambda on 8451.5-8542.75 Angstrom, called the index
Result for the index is 6.33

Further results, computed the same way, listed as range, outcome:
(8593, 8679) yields 6.28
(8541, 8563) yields 6.44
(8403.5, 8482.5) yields 6.2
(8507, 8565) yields 6.37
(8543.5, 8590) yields 6.38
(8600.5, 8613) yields 6.23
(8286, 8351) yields 6.17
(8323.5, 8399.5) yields 6.26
